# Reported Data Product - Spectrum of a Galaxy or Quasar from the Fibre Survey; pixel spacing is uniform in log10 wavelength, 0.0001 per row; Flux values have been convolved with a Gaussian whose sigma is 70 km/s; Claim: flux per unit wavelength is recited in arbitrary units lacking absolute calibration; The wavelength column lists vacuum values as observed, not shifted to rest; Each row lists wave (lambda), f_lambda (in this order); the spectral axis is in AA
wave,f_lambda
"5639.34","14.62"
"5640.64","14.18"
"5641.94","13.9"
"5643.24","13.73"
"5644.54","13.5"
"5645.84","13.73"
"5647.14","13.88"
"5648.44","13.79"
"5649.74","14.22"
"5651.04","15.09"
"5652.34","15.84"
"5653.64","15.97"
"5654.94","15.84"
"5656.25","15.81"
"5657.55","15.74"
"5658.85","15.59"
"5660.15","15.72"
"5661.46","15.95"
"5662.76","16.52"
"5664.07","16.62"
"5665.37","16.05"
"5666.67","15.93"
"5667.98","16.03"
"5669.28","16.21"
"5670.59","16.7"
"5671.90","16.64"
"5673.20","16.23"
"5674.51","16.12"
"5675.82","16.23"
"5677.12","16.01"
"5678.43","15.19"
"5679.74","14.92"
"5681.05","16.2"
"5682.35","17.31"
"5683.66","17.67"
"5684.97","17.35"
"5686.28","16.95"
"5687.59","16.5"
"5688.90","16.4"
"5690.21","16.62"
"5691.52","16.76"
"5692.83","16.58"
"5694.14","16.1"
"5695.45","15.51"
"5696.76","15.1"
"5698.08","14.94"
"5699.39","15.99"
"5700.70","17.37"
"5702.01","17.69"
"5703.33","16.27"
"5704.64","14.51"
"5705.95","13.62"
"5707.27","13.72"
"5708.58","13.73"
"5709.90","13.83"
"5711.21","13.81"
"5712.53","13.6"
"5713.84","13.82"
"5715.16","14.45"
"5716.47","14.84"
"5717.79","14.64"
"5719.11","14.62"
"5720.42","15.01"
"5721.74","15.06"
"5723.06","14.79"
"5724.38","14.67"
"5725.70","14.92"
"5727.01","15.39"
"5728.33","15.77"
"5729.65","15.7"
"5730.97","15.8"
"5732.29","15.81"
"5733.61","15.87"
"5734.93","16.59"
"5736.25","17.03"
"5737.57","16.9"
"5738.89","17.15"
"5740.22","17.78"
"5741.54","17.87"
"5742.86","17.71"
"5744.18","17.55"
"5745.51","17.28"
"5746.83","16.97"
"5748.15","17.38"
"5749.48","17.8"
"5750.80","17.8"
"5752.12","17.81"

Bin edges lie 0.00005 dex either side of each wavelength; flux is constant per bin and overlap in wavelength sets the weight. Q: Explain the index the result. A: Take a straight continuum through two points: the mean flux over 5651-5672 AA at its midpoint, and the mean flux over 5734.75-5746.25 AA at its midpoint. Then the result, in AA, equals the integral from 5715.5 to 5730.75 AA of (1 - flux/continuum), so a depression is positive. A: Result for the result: 1.8 AA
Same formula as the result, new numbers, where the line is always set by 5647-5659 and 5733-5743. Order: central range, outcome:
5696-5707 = 0.5 AA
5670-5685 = -0.6 AA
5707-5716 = 1.4 AA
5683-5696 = -0.5 AA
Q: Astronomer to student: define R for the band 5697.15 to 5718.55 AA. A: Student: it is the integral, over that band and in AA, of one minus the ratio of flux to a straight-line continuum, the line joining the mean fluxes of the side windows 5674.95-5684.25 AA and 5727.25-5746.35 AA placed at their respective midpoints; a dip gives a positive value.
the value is 2.16 AA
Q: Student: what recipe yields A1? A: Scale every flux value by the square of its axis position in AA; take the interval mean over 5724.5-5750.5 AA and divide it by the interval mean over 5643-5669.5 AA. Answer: 1.12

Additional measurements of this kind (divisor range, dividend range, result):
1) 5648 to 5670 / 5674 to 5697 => 1.05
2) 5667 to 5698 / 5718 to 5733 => 0.95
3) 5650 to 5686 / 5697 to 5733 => 0.94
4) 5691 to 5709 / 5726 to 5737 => 1.04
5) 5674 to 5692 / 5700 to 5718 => 0.90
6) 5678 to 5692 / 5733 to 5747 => 1.06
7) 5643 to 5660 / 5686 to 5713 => 1.06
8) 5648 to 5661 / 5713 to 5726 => 0.97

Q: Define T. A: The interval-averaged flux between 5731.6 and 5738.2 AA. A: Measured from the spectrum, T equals 16.4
